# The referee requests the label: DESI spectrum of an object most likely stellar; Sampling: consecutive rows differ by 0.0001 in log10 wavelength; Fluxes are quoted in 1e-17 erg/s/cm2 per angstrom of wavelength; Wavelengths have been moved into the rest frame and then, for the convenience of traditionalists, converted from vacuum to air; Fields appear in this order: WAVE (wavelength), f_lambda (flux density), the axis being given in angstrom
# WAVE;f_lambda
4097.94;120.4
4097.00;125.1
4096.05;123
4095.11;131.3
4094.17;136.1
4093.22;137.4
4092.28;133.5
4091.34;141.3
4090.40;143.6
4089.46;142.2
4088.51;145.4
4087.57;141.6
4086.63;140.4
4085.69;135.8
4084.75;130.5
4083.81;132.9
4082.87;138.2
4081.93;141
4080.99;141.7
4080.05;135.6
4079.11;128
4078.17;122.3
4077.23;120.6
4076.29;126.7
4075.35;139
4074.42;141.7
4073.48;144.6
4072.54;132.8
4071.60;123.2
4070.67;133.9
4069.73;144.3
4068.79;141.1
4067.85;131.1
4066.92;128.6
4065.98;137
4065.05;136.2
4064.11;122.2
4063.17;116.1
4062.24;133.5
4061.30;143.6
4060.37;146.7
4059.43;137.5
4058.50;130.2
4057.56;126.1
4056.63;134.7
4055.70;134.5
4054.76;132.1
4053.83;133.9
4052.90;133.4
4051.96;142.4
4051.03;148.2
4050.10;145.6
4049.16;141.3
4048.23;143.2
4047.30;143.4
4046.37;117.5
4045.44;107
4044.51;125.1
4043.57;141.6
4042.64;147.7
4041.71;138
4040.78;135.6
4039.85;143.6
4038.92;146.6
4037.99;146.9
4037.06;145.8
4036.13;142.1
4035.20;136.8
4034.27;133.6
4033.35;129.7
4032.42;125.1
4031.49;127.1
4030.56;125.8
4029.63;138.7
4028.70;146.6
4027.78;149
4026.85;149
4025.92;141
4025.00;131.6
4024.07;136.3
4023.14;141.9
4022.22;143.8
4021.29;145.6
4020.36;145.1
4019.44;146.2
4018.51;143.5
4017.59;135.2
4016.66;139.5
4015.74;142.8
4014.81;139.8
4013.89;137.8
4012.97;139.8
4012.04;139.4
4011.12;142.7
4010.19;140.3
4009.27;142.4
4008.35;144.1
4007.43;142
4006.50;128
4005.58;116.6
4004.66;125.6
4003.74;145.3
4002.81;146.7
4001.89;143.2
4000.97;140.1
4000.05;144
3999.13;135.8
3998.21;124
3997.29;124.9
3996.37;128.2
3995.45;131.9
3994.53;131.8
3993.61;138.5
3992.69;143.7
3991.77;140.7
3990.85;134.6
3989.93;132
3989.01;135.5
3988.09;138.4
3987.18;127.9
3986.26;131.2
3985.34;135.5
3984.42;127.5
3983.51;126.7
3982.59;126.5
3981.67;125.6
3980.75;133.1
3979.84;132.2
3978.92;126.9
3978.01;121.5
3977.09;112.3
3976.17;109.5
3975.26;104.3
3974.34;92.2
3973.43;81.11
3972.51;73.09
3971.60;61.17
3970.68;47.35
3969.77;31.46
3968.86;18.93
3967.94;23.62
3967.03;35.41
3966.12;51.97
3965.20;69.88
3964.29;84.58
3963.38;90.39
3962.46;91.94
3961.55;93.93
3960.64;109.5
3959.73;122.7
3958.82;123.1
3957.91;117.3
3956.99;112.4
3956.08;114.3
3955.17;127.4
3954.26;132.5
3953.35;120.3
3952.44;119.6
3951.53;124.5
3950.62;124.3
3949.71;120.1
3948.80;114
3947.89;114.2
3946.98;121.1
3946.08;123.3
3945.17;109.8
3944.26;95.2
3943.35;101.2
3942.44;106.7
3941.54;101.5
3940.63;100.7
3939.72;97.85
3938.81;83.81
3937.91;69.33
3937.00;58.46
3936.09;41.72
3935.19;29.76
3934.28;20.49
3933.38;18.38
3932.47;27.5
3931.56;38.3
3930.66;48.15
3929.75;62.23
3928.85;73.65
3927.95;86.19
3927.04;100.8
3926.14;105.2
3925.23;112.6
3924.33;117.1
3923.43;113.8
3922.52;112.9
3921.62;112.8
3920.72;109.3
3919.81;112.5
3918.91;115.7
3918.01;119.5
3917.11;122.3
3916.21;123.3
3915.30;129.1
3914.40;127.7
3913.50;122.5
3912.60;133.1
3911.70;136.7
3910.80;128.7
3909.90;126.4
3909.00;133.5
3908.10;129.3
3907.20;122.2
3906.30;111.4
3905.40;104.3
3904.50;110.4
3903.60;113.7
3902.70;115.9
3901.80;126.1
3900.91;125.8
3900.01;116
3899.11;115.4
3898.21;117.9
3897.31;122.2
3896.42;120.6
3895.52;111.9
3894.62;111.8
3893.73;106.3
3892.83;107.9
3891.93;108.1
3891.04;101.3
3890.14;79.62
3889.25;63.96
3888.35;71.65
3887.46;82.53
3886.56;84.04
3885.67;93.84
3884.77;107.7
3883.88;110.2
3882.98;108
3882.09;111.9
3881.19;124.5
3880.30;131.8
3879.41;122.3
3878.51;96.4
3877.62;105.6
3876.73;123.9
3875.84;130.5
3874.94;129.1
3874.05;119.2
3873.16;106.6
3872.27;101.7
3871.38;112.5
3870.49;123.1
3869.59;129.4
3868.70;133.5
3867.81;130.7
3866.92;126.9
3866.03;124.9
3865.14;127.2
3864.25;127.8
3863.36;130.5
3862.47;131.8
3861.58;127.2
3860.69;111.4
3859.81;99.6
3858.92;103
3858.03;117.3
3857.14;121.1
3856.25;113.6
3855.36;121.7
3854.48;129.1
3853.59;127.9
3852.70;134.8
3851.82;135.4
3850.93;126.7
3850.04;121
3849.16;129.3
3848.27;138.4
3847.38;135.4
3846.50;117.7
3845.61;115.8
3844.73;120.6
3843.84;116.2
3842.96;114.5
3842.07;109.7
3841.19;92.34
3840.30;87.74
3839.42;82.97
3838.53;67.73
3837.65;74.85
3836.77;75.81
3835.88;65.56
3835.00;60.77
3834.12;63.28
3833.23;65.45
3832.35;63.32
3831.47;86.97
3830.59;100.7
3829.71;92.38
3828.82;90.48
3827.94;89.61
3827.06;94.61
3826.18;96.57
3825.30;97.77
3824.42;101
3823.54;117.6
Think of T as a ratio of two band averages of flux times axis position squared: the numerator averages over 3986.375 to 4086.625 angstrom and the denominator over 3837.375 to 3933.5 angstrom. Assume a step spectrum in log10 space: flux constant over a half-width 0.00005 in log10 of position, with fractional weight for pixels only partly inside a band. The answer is 1.33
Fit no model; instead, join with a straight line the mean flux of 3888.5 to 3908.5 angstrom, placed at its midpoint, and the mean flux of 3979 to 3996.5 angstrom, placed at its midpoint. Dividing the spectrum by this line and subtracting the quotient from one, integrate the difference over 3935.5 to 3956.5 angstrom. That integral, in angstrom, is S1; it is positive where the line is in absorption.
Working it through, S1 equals 3.0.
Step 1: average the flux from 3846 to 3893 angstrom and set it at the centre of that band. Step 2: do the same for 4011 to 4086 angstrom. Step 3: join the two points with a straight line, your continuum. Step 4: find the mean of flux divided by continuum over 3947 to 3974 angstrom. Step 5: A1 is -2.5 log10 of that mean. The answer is 0.34 mag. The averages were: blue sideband 116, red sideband 137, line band 91.8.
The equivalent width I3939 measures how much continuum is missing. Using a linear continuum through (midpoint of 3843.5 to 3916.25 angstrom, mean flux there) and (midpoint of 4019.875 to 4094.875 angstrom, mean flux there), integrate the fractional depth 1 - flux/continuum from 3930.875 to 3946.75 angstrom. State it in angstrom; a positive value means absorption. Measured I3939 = 6.6 angstrom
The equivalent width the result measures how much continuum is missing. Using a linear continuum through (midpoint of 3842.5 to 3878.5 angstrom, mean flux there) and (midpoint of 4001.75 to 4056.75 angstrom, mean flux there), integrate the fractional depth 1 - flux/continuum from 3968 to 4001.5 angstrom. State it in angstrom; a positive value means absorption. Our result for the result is 4.8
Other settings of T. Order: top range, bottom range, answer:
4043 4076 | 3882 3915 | 1.31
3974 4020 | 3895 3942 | 1.38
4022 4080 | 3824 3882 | 1.37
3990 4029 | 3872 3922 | 1.29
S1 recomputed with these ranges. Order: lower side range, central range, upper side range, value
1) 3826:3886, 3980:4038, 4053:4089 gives -4.31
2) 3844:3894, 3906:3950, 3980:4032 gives 9.11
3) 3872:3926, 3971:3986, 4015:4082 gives 1.71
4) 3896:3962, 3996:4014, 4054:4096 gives -2.39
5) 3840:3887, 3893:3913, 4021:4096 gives 0.37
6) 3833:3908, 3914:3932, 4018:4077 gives 2.48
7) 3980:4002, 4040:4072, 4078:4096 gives 0.21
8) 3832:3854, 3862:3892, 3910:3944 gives -4.23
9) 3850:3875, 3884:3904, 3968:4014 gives 2.80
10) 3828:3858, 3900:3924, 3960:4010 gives -2.90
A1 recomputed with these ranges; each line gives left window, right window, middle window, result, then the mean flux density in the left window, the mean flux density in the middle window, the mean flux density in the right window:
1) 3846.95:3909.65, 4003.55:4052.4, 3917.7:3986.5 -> 0.32 mag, 116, 94.6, 138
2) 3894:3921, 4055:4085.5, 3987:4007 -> -0.06 mag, 120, 135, 134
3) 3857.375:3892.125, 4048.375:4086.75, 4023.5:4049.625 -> -0.05 mag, 112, 137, 135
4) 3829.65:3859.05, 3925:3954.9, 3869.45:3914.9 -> -0.18 mag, 104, 113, 88.1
